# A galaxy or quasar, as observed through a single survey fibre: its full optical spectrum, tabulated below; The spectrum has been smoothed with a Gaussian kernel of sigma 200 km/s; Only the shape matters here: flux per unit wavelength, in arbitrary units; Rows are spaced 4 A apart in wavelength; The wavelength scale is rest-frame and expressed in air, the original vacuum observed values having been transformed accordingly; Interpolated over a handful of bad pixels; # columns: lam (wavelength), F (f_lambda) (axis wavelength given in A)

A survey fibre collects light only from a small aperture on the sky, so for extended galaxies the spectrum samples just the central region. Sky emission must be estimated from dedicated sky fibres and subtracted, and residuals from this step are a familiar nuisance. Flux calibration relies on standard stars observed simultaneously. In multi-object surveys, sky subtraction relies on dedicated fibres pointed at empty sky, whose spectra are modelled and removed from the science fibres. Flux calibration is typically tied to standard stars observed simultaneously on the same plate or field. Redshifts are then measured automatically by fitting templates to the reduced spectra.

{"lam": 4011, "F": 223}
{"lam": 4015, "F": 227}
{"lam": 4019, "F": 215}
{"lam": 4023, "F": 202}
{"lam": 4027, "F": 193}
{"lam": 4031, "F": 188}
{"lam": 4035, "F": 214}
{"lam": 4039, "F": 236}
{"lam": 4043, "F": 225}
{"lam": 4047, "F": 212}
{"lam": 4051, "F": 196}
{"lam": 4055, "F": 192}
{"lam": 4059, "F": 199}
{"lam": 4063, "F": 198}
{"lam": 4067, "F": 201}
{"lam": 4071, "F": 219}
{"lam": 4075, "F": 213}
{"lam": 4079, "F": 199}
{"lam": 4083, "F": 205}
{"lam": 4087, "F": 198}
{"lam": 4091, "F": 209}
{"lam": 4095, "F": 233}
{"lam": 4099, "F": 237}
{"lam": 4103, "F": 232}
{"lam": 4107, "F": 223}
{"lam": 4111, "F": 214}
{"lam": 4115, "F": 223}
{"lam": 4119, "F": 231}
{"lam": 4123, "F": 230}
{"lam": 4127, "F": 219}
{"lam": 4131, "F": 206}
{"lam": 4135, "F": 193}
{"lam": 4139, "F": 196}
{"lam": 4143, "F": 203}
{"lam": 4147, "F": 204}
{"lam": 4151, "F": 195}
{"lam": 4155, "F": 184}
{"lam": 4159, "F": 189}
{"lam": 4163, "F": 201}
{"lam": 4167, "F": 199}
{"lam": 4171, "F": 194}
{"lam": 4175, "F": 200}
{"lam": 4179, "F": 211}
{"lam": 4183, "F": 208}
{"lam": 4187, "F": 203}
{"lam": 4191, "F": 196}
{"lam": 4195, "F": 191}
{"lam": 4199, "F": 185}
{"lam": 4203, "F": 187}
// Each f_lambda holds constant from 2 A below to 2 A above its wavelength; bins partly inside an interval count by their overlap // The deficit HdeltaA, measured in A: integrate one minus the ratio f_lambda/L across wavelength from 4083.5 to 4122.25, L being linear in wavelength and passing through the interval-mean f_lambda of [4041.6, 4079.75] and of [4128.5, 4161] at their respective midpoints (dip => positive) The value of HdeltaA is -4.0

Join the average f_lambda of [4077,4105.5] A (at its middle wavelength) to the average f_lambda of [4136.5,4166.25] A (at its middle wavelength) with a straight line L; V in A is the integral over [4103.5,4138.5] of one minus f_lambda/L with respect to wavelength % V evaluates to -1.8 A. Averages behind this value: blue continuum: 216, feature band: 217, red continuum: 196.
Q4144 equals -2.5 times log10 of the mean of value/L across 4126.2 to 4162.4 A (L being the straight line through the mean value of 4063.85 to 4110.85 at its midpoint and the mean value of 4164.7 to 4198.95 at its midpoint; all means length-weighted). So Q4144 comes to 0.04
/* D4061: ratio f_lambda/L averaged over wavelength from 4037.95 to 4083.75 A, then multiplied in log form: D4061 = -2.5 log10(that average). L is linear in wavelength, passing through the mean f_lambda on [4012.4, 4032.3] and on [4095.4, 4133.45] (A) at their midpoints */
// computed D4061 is 0.031 mag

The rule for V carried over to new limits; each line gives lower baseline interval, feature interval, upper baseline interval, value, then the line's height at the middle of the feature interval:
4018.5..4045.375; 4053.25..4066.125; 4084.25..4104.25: 1.1 A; 215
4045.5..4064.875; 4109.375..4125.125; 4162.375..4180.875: -1.9 A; 200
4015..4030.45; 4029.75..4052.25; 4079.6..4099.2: -0.6 A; 207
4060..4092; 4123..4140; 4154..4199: -0.5 A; 201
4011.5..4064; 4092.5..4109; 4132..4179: -2.3 A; 202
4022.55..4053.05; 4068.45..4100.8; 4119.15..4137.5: -0.4 A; 211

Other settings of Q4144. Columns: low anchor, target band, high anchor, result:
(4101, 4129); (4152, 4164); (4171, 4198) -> 0.102 mag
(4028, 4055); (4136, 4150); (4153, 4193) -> 0.006 mag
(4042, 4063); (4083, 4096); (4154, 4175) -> -0.054 mag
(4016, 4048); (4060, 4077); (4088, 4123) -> 0.054 mag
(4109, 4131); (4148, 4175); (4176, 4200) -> 0.074 mag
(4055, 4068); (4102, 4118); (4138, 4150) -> -0.119 mag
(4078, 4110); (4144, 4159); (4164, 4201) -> 0.060 mag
